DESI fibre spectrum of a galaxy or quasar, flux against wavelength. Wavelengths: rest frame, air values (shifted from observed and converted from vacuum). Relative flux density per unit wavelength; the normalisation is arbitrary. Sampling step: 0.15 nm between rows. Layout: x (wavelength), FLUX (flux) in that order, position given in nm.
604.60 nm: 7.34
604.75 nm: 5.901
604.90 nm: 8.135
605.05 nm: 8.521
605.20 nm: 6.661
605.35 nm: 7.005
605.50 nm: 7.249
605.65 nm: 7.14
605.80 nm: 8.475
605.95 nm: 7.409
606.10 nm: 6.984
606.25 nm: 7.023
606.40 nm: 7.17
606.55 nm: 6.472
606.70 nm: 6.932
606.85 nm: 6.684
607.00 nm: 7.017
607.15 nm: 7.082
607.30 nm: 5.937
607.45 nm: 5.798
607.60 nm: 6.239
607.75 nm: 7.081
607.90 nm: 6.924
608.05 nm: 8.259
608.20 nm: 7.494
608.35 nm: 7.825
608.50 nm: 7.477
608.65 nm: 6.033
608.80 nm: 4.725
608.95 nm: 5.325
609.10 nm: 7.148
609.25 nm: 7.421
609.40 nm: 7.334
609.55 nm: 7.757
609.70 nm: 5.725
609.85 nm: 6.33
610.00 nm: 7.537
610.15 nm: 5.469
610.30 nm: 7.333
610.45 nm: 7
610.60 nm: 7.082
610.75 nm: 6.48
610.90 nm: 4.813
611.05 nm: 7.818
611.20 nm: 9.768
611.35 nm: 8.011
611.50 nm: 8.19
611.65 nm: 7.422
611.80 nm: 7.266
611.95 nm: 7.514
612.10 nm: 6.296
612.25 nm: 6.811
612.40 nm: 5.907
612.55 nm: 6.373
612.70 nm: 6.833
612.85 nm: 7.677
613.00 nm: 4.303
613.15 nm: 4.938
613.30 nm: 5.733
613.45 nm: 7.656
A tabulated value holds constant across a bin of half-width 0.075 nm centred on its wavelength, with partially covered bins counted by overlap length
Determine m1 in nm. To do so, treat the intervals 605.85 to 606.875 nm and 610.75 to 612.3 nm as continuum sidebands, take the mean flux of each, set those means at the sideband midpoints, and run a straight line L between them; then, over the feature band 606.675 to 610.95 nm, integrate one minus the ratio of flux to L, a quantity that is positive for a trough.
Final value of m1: 0.28 nm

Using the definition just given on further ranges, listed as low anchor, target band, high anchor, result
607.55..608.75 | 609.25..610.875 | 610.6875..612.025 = 0.13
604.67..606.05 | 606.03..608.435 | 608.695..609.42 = -0.04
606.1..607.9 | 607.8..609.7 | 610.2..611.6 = 0.02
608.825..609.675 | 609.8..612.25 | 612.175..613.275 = -0.27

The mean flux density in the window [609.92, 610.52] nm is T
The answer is 6.83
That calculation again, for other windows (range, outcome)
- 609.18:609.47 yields 7.38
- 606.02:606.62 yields 6.92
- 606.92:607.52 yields 6.47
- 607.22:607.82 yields 6.26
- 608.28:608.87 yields 6.52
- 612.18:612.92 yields 6.71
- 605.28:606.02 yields 7.46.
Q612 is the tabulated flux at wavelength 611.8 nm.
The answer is 7.266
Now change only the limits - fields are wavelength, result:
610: 7.537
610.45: 7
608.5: 7.477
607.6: 6.239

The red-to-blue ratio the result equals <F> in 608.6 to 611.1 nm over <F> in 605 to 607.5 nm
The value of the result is 0.9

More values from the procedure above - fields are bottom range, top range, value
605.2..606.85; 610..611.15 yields 0.94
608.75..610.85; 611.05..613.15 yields 1.07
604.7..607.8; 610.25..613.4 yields 0.98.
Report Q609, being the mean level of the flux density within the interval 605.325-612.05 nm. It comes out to 7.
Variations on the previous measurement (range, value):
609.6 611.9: 7.09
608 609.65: 6.94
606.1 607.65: 6.66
